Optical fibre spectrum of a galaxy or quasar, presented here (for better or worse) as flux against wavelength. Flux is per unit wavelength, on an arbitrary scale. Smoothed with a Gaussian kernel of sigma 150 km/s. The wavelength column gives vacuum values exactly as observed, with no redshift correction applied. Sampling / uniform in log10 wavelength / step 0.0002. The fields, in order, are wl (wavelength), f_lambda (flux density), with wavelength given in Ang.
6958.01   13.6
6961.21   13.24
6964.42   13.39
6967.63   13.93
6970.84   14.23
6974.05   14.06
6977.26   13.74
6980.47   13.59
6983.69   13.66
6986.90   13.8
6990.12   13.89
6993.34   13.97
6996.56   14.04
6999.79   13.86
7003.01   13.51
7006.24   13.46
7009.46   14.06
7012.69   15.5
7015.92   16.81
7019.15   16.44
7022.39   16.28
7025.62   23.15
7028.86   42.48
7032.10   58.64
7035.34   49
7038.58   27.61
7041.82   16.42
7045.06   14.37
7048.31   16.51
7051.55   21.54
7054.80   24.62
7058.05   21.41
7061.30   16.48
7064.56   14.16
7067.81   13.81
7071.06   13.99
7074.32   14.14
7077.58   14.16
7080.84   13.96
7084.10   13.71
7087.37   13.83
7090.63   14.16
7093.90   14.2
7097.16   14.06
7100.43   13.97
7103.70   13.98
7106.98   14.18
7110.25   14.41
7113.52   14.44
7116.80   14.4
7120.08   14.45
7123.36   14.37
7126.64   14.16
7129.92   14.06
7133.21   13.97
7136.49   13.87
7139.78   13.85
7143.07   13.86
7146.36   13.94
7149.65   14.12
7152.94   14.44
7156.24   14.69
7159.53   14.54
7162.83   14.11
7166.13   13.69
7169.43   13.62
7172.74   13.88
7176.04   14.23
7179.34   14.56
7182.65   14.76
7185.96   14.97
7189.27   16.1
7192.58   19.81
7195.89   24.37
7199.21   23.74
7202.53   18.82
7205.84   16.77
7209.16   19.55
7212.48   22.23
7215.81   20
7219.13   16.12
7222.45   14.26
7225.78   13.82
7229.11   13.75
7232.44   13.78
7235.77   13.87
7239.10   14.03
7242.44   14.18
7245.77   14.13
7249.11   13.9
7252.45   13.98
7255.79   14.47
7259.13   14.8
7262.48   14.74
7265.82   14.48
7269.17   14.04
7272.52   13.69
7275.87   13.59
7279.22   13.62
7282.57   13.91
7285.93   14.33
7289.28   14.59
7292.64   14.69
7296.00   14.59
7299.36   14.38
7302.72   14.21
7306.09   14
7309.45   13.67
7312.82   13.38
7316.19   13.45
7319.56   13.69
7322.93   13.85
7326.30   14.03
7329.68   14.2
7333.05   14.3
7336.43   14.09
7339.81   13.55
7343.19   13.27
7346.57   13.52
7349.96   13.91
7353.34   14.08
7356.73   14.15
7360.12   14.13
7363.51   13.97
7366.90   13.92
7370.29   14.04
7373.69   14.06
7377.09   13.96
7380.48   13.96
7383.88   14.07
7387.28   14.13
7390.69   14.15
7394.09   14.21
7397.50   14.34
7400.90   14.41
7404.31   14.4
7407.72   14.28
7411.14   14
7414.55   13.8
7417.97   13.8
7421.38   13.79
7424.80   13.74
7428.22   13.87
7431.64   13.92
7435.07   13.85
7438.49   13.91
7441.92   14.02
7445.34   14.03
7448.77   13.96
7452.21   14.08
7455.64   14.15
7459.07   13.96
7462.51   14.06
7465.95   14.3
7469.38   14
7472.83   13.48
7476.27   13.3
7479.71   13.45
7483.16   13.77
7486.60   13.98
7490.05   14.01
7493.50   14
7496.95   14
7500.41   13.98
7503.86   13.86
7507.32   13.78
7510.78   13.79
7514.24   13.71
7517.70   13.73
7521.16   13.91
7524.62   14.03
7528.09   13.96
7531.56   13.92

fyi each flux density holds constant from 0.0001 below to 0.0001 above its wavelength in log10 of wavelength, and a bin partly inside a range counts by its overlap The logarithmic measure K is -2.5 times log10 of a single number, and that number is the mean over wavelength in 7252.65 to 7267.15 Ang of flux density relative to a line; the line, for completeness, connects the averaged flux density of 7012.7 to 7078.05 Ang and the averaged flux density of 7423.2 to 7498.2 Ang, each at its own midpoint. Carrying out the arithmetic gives 0.24 mag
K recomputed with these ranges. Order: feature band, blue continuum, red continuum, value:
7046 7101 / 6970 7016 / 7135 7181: -0.13 mag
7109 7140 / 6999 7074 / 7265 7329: 0.31 mag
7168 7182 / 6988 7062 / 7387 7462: 0.30 mag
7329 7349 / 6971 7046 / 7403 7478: 0.12 mag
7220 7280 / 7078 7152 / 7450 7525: -0.01 mag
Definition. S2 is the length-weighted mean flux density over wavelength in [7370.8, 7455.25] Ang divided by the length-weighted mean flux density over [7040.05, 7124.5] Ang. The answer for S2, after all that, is 0.91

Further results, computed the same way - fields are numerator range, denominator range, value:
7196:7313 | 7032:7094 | 0.79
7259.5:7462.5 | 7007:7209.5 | 0.80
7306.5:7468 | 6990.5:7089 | 0.71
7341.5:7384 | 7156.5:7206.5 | 0.84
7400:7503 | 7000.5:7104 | 0.72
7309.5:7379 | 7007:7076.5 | 0.63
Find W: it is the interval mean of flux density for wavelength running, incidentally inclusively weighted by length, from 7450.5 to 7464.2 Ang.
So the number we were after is 14.1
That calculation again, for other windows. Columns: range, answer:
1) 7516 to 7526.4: 13.9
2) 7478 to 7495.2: 13.8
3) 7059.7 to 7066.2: 15.3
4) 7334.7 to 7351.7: 13.7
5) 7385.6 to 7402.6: 14.2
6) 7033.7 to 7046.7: 26.9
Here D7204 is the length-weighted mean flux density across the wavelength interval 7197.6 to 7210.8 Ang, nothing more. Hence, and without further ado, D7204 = 19.7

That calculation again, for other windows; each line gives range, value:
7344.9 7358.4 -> 13.9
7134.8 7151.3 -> 13.9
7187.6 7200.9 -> 21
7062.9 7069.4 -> 14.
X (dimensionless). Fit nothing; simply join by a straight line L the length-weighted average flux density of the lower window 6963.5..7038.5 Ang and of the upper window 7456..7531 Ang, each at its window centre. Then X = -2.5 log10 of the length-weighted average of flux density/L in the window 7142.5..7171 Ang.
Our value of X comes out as 0.25 mag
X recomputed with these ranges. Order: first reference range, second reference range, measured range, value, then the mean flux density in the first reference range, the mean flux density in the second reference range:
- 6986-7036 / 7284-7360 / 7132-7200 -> 0.15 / 21.4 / 14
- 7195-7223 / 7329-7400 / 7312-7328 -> 0.14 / 19.6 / 14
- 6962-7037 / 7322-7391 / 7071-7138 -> 0.25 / 19.3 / 14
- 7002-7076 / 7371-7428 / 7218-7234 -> 0.23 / 21.6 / 14.1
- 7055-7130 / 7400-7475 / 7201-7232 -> -0.18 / 14.7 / 14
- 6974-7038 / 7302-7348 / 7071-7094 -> 0.32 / 20.5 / 13.8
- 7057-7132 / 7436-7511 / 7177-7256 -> -0.16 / 14.5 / 13.9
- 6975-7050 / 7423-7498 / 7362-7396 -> 0.07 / 20.2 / 13.9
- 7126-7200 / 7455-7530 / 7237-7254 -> 0.07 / 15.3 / 13.9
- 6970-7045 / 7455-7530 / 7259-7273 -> 0.17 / 20.1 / 13.9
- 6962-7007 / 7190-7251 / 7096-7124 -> 0.09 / 13.8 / 17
